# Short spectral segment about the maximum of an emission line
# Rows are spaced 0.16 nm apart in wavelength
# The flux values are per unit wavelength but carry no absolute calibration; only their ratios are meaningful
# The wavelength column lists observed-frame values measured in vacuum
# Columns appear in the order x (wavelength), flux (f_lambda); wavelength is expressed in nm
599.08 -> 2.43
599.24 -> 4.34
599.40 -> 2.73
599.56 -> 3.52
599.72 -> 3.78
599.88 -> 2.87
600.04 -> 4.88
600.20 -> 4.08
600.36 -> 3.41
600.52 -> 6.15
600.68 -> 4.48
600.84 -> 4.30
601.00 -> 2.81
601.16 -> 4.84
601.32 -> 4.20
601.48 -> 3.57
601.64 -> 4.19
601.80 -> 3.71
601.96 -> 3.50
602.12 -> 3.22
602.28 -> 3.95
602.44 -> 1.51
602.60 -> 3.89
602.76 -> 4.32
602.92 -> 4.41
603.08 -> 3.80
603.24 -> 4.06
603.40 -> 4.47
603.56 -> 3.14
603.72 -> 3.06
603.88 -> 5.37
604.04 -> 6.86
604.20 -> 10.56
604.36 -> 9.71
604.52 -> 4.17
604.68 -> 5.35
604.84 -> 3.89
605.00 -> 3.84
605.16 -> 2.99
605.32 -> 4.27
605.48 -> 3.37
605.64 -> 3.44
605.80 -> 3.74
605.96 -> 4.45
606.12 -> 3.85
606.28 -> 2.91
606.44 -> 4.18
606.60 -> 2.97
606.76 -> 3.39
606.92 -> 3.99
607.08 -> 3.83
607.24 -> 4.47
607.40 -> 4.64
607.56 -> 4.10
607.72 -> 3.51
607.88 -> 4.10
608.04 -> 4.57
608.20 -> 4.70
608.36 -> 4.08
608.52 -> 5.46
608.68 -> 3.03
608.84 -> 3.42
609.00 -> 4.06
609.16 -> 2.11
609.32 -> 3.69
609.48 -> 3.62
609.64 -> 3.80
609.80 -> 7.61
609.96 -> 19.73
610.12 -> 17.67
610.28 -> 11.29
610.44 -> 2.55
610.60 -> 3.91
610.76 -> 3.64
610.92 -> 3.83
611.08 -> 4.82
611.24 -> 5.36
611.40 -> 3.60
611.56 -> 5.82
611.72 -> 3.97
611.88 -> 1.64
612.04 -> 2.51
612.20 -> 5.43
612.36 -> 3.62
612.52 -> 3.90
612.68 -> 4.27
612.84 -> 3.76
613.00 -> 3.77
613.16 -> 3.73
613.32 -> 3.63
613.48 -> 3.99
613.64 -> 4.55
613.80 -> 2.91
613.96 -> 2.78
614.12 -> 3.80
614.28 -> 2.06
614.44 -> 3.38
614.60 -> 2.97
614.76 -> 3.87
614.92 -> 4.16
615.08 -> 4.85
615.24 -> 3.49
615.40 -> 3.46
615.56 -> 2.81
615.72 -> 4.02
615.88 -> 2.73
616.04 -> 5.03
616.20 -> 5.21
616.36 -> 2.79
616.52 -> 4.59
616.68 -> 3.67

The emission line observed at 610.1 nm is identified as [O III]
